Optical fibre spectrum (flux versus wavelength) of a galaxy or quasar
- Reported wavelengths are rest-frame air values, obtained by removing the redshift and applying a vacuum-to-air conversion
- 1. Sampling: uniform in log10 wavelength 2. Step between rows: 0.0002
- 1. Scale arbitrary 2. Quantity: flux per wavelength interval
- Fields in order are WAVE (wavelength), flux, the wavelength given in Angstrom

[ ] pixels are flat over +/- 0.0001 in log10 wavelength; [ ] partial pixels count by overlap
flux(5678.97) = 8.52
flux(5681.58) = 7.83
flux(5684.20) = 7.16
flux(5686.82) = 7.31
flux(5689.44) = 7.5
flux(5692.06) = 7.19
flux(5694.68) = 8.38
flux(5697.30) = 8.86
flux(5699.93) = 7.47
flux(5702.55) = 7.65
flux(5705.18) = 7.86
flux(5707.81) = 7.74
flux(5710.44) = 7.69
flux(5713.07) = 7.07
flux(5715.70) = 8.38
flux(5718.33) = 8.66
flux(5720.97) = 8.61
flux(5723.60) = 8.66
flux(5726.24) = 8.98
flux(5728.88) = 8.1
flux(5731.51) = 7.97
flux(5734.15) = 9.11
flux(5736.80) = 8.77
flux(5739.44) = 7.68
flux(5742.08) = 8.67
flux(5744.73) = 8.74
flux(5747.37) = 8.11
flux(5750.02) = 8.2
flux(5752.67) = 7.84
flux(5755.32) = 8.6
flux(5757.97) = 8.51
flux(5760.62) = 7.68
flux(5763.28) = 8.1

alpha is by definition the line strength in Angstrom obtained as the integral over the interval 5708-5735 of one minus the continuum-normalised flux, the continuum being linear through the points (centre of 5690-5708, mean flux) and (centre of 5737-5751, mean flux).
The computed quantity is -0.6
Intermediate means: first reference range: 7.87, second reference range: 8.32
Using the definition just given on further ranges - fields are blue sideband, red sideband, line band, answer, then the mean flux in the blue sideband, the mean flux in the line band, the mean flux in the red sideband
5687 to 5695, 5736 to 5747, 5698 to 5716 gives 0.3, 7.55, 7.69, 8.43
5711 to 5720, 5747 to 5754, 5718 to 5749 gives -1.8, 8.03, 8.5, 8.04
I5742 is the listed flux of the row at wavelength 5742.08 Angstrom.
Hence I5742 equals 8.67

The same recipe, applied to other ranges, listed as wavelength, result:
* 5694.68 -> 8.38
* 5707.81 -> 7.74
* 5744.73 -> 8.74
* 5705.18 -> 7.86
